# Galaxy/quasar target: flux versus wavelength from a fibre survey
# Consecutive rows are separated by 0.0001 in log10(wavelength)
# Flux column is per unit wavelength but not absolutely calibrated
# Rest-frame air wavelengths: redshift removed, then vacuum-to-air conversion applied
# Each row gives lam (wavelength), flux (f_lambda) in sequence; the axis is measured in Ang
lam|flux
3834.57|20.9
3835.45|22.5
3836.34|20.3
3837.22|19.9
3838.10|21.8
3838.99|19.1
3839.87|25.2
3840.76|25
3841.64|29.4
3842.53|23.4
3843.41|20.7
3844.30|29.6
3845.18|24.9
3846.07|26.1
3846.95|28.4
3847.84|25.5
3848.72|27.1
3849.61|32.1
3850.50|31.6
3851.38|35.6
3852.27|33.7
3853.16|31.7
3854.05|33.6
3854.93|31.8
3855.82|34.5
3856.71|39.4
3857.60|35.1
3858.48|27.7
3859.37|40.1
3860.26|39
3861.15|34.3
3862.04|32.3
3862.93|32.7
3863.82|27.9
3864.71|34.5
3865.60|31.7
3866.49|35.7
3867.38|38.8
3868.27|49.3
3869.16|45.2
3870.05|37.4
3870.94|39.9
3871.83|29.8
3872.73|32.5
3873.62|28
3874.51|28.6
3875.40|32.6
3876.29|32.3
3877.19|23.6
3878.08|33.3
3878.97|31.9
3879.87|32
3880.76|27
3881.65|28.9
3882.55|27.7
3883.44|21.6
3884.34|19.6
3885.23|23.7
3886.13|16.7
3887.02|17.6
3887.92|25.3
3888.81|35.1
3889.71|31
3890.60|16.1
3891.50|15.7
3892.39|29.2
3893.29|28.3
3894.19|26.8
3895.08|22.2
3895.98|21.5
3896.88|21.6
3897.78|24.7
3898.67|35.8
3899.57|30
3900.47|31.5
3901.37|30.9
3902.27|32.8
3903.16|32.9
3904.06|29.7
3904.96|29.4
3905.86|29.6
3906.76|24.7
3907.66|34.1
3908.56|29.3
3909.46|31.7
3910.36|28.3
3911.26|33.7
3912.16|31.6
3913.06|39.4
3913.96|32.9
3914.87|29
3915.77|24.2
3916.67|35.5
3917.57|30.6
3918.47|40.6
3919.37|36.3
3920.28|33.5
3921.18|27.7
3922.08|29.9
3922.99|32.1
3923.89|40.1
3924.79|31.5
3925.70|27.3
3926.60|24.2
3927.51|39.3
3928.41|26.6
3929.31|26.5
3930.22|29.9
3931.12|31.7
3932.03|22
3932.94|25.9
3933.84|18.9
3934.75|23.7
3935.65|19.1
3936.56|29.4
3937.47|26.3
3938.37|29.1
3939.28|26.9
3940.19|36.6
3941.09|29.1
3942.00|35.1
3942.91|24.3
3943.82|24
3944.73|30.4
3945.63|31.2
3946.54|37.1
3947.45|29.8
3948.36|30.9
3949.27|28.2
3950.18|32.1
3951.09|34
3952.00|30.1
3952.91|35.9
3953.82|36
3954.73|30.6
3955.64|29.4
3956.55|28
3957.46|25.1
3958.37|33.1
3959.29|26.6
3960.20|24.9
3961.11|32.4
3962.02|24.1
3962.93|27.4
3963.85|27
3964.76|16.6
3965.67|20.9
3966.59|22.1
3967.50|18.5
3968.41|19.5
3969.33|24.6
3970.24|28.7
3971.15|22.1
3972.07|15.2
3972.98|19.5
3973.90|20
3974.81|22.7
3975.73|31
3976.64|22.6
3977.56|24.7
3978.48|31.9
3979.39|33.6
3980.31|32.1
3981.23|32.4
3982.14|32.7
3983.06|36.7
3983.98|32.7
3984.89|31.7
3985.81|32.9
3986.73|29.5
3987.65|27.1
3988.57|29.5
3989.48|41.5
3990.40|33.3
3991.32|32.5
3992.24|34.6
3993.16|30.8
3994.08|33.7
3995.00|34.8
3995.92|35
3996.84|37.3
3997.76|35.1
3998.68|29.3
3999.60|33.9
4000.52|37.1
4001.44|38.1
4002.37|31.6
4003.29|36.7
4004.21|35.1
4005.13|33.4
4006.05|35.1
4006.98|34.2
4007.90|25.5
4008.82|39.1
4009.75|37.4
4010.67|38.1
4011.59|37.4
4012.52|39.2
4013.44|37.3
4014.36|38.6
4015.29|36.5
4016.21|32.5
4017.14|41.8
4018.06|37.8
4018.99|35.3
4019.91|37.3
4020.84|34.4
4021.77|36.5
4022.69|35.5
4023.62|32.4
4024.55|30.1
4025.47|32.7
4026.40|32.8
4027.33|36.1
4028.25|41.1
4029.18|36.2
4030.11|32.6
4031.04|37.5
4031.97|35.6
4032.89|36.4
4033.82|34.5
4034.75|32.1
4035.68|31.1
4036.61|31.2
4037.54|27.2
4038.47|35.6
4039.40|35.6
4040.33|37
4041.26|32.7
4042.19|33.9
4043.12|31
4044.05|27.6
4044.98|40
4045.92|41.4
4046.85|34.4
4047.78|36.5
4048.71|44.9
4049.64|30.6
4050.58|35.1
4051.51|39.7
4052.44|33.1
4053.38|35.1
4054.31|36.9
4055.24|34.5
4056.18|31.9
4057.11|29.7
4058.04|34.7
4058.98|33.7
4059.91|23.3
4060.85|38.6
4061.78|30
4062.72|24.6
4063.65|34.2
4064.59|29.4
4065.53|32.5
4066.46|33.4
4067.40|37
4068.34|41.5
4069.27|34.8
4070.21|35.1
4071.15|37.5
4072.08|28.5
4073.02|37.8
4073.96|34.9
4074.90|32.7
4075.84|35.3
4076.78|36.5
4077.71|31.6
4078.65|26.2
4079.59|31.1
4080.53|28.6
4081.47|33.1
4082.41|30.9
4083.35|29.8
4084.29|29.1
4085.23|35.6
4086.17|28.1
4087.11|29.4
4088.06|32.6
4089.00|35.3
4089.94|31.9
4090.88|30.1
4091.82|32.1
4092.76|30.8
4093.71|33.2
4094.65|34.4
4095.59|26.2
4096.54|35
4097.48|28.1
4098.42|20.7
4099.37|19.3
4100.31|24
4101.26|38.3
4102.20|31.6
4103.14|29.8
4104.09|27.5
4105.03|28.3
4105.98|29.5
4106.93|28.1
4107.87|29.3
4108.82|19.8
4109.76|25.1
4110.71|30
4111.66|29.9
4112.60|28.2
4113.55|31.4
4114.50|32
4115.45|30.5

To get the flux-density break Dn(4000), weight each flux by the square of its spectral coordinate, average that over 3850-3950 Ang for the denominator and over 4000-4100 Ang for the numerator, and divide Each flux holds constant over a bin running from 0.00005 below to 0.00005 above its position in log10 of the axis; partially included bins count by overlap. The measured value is 1.2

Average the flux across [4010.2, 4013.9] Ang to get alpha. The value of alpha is 38.1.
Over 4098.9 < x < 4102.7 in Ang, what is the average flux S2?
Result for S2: 28.4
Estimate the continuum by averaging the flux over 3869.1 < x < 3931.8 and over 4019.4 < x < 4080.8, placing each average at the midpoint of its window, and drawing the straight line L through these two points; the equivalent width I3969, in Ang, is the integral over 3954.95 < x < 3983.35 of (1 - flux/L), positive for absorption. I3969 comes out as 5.0 Ang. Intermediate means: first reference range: 29.5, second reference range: 34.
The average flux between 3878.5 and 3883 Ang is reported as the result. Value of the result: 29.5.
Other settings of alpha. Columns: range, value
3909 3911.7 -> 31.2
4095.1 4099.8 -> 25.9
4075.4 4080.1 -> 32.1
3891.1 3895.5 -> 24.6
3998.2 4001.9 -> 34.6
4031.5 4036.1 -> 34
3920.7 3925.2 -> 32.3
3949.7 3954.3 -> 33.6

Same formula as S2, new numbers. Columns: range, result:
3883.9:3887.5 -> 19.4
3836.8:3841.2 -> 22.2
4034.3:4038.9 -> 31.4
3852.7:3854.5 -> 32.7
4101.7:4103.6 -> 31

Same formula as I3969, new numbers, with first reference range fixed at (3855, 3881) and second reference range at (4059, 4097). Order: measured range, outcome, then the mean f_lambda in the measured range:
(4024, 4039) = -0.56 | 33.9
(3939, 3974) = 6.18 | 27.5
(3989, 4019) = -2.28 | 35.4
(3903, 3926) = 1.30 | 31.8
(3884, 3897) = 4.00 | 23.4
